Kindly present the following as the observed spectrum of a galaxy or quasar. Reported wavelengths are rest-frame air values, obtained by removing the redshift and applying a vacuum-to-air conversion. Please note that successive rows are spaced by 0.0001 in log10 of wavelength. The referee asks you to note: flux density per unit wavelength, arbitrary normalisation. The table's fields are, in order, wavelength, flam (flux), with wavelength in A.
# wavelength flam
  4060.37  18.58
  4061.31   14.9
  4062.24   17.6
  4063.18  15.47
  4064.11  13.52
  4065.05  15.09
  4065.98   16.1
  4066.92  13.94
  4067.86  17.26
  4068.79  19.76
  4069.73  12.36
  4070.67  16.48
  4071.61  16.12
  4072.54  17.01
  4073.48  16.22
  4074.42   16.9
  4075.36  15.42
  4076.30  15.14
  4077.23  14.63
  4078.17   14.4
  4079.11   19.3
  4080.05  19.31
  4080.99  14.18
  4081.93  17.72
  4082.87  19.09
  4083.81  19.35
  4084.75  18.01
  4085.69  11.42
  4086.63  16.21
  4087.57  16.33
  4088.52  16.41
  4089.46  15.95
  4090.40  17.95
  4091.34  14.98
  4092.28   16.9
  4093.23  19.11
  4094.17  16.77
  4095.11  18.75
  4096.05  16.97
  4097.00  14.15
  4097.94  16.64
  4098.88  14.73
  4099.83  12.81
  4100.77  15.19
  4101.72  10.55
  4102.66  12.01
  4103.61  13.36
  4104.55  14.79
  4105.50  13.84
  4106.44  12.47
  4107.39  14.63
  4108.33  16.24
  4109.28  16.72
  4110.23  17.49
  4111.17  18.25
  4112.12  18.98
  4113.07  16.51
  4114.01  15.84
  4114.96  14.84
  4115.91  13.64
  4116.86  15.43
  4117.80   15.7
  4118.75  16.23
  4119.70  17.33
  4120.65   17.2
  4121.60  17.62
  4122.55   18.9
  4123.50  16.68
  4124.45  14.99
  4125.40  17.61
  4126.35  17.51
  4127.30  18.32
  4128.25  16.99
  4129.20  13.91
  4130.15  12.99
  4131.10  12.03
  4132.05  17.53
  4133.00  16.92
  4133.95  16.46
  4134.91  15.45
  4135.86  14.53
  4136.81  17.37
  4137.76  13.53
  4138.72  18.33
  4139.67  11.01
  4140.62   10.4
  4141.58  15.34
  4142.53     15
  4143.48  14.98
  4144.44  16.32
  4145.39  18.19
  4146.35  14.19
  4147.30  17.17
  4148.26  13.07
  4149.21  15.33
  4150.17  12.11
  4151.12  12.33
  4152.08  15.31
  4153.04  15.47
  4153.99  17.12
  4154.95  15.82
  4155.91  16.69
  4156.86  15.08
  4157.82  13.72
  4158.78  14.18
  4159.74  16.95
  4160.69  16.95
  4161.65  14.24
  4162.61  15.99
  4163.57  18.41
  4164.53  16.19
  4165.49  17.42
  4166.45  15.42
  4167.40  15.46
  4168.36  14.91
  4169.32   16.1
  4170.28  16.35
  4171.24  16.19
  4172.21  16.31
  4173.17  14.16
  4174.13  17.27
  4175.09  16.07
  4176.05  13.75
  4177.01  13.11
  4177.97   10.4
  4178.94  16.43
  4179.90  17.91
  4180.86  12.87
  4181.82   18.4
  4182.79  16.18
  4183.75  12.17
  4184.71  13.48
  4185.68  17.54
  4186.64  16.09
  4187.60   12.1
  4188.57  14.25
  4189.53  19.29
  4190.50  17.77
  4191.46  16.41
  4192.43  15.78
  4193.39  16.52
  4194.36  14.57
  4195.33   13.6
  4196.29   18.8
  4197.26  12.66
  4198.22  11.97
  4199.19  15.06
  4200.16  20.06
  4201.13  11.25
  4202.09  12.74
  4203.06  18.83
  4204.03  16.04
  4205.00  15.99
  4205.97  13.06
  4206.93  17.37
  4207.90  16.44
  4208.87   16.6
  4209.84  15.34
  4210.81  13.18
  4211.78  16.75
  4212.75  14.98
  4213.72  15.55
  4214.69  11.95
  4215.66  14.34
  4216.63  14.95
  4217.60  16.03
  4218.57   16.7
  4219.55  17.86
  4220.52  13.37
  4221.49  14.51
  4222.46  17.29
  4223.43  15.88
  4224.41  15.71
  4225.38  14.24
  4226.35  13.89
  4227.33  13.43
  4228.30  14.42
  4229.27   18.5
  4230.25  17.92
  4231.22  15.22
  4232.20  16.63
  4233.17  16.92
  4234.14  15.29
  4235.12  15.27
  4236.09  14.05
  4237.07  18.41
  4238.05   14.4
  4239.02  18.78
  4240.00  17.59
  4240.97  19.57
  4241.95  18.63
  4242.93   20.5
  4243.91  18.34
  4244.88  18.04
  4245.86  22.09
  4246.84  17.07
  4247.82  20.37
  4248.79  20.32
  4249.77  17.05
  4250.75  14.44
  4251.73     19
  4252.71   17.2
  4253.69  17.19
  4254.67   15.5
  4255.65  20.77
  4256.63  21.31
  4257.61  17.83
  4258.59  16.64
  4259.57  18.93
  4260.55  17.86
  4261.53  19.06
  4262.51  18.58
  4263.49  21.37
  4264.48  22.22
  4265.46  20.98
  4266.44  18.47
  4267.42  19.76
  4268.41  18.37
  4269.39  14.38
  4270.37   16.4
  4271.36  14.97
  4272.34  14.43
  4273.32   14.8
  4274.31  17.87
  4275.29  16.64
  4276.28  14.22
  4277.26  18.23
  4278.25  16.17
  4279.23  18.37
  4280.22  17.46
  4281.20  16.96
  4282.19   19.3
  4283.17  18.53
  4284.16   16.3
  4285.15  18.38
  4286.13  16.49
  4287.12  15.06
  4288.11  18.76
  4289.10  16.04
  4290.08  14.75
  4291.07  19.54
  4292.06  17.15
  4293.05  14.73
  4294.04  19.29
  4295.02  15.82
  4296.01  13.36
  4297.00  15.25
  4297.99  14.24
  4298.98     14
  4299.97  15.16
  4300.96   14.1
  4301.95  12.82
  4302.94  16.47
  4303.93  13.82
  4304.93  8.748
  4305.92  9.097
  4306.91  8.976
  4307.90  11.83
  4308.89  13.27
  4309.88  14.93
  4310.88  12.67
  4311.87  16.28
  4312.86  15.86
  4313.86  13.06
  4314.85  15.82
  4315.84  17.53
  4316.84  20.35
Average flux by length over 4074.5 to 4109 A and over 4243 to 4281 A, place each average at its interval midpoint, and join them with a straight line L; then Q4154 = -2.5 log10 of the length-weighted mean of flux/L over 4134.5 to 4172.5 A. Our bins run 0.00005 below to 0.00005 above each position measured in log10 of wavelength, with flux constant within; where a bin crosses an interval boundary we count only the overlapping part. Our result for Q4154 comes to 0.08 mag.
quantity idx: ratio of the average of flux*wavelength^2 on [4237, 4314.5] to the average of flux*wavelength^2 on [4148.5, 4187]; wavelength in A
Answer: 1.1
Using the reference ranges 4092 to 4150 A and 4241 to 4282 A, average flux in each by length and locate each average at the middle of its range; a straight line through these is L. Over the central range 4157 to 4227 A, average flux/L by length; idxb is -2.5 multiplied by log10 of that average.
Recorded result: 0.095 mag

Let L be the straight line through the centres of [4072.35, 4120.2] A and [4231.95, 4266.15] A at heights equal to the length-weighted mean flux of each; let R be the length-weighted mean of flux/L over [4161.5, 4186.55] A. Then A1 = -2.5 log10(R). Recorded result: 0.11 mag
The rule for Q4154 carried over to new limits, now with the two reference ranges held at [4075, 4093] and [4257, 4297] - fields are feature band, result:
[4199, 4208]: 0.090 mag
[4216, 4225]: 0.088 mag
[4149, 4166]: 0.088 mag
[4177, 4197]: 0.102 mag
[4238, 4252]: -0.081 mag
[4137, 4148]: 0.122 mag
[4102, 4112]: 0.107 mag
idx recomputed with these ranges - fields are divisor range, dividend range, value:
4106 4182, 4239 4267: 1.27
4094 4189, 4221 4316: 1.14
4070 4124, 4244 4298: 1.19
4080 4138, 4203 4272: 1.13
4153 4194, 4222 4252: 1.12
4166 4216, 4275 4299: 1.14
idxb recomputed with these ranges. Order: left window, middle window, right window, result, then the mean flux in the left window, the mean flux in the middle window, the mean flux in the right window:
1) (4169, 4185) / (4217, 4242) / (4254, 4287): 0.03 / 15.1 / 16.1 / 17.8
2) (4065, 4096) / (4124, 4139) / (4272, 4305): 0.04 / 16.5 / 15.9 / 16.1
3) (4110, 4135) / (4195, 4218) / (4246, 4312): 0.09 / 16.3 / 15.2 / 16.5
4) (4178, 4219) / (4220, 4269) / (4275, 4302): -0.11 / 15.4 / 17.6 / 16.4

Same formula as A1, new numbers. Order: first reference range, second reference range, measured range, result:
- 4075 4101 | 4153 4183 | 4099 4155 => 0.046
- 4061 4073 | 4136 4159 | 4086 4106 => 0.007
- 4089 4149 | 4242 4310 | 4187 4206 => 0.056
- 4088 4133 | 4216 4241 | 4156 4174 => 0.005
